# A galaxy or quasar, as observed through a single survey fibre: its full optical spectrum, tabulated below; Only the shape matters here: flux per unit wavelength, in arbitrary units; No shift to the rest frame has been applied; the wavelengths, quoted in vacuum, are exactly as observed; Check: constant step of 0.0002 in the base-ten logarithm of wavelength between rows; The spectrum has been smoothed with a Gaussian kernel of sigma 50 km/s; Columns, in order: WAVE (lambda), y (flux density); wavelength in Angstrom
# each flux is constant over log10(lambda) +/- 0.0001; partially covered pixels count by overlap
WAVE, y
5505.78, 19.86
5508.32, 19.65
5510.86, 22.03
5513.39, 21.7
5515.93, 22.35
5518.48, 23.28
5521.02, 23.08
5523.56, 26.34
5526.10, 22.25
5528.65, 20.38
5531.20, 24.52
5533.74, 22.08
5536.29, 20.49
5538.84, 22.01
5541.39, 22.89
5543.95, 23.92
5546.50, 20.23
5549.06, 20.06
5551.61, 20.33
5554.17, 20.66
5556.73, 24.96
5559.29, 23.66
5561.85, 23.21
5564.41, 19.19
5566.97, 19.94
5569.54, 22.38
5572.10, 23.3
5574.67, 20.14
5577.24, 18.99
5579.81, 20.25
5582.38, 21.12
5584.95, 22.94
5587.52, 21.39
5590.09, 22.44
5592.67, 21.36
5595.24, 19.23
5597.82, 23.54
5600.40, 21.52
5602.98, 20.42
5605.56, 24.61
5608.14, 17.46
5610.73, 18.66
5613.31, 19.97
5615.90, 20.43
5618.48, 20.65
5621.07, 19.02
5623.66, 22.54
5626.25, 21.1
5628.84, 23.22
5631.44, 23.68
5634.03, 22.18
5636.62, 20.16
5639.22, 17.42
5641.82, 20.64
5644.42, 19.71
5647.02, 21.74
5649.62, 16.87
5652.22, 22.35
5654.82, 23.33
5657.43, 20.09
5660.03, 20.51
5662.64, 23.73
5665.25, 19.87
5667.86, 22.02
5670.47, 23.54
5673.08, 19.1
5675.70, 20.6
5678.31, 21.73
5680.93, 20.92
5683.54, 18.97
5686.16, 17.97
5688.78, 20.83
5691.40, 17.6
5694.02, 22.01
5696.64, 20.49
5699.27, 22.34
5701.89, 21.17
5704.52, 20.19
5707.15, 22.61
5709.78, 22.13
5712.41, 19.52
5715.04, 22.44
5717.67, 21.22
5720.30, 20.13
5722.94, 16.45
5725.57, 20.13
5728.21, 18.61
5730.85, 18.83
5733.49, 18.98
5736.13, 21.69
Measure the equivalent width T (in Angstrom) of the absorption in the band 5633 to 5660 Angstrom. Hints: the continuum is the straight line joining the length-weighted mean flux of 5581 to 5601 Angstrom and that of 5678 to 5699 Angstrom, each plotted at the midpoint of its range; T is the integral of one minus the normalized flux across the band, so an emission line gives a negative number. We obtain 0.45 Angstrom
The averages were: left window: 21.7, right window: 20.1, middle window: 20.4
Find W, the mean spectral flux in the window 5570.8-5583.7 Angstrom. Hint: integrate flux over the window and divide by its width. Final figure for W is 20.8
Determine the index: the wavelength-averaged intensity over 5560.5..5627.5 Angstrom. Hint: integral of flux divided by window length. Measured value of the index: 21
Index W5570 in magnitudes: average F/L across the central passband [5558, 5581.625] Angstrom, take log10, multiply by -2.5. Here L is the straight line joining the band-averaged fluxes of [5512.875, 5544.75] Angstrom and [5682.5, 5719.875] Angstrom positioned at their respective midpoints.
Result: 0.050 mag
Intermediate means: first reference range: 22.7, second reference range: 20.7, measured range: 21.2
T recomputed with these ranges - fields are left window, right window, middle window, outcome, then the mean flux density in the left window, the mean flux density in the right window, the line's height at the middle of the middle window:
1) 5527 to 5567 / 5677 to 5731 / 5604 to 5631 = 0.4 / 21.8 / 20.3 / 21.2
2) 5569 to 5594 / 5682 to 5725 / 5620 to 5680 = -0.8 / 21.4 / 20.4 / 20.8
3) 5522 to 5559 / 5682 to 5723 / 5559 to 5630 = 1.8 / 22.3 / 20.5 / 21.7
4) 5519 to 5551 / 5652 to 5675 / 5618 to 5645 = 1.0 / 22.3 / 21.5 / 21.7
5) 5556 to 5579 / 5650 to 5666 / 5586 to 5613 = 0.7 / 21.6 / 21.4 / 21.6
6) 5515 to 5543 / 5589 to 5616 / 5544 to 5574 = 0.4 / 22.7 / 20.9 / 22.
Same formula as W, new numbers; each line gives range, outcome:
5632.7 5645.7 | 20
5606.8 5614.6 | 18.7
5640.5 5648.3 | 20.7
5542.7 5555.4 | 21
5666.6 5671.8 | 22.8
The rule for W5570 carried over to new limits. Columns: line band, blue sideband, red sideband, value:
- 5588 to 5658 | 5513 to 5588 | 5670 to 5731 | 0.01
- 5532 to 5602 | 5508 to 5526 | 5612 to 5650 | 0.01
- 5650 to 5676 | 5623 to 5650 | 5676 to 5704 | -0.04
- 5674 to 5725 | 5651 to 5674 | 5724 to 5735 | -0.01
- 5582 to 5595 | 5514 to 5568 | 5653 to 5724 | 0.00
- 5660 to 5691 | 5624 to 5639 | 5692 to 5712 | 0.04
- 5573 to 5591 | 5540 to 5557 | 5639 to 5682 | 0.02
